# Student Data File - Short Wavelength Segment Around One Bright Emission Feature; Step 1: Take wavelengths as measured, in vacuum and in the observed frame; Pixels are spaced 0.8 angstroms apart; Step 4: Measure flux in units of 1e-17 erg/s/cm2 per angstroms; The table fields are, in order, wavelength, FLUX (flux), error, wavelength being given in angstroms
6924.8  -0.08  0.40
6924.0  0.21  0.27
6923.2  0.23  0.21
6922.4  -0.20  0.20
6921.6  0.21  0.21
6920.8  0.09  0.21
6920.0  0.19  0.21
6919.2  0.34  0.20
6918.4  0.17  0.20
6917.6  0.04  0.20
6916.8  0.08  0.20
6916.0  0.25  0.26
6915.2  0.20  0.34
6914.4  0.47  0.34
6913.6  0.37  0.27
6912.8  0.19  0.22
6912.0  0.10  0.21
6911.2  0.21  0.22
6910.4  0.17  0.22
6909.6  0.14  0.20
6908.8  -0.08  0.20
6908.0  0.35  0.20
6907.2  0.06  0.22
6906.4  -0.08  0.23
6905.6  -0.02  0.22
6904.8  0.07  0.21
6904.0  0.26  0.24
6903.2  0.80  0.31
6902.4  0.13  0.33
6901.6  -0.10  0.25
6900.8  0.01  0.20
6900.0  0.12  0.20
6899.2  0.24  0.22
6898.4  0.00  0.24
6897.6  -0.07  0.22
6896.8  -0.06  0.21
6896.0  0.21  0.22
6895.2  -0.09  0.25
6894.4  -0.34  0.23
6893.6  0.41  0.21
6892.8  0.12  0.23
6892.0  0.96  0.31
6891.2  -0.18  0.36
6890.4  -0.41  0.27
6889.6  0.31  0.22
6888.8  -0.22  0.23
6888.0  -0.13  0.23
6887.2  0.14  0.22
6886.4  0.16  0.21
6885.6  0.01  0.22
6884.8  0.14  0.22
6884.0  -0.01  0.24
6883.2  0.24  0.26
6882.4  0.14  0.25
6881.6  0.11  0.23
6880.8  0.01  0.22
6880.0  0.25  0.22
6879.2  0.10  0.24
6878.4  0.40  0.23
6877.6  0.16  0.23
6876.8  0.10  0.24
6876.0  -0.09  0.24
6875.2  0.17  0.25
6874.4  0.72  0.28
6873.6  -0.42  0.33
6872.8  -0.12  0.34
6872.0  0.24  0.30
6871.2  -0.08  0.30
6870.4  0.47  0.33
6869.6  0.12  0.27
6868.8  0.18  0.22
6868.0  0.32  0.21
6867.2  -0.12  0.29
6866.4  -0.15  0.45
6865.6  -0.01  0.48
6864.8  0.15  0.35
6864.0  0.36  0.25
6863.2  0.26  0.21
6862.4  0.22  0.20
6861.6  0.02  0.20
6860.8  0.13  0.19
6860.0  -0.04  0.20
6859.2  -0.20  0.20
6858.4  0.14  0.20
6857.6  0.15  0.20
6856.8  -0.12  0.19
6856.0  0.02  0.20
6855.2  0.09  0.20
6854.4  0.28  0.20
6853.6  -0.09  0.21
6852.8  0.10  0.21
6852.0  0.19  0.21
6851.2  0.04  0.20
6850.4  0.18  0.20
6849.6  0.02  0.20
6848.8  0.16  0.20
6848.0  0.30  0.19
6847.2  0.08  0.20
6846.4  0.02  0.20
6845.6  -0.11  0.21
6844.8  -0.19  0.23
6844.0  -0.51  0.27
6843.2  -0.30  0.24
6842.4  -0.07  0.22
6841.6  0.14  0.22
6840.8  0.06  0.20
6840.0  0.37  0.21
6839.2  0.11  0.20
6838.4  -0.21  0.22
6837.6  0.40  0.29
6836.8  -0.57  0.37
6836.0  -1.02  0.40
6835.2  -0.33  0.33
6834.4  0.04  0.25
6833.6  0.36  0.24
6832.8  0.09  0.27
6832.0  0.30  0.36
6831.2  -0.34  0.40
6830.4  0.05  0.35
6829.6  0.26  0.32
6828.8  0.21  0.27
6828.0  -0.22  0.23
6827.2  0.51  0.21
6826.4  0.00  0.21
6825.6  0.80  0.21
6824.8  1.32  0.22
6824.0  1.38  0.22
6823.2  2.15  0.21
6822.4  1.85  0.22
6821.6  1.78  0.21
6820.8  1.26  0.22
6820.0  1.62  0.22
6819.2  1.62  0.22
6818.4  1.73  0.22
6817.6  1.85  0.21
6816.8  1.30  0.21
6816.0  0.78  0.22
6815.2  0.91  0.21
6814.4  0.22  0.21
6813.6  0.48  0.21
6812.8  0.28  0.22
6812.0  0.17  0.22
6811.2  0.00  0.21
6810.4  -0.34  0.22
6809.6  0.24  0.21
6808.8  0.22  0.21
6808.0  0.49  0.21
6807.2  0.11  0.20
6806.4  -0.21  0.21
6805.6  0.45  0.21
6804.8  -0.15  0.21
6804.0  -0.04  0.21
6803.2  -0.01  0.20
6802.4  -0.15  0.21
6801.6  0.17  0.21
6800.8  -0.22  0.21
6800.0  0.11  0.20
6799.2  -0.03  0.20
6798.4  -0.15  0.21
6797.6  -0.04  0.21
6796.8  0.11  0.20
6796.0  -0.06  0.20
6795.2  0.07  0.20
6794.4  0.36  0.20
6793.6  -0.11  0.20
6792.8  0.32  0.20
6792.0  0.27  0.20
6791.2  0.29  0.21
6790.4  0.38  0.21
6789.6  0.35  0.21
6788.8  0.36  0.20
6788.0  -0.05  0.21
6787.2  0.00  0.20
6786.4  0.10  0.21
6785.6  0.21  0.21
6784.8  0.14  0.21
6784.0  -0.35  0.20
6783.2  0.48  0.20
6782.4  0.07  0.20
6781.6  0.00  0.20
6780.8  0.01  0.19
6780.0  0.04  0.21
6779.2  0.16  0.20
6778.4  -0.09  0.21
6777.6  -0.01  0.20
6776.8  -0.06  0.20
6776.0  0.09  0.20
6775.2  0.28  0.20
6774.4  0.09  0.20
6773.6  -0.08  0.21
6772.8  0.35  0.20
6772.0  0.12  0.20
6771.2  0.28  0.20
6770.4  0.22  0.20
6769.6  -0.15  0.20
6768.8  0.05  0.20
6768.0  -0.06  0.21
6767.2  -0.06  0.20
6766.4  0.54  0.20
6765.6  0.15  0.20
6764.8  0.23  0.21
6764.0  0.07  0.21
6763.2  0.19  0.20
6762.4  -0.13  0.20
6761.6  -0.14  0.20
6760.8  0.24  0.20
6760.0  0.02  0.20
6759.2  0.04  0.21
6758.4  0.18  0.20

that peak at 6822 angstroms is [O II]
